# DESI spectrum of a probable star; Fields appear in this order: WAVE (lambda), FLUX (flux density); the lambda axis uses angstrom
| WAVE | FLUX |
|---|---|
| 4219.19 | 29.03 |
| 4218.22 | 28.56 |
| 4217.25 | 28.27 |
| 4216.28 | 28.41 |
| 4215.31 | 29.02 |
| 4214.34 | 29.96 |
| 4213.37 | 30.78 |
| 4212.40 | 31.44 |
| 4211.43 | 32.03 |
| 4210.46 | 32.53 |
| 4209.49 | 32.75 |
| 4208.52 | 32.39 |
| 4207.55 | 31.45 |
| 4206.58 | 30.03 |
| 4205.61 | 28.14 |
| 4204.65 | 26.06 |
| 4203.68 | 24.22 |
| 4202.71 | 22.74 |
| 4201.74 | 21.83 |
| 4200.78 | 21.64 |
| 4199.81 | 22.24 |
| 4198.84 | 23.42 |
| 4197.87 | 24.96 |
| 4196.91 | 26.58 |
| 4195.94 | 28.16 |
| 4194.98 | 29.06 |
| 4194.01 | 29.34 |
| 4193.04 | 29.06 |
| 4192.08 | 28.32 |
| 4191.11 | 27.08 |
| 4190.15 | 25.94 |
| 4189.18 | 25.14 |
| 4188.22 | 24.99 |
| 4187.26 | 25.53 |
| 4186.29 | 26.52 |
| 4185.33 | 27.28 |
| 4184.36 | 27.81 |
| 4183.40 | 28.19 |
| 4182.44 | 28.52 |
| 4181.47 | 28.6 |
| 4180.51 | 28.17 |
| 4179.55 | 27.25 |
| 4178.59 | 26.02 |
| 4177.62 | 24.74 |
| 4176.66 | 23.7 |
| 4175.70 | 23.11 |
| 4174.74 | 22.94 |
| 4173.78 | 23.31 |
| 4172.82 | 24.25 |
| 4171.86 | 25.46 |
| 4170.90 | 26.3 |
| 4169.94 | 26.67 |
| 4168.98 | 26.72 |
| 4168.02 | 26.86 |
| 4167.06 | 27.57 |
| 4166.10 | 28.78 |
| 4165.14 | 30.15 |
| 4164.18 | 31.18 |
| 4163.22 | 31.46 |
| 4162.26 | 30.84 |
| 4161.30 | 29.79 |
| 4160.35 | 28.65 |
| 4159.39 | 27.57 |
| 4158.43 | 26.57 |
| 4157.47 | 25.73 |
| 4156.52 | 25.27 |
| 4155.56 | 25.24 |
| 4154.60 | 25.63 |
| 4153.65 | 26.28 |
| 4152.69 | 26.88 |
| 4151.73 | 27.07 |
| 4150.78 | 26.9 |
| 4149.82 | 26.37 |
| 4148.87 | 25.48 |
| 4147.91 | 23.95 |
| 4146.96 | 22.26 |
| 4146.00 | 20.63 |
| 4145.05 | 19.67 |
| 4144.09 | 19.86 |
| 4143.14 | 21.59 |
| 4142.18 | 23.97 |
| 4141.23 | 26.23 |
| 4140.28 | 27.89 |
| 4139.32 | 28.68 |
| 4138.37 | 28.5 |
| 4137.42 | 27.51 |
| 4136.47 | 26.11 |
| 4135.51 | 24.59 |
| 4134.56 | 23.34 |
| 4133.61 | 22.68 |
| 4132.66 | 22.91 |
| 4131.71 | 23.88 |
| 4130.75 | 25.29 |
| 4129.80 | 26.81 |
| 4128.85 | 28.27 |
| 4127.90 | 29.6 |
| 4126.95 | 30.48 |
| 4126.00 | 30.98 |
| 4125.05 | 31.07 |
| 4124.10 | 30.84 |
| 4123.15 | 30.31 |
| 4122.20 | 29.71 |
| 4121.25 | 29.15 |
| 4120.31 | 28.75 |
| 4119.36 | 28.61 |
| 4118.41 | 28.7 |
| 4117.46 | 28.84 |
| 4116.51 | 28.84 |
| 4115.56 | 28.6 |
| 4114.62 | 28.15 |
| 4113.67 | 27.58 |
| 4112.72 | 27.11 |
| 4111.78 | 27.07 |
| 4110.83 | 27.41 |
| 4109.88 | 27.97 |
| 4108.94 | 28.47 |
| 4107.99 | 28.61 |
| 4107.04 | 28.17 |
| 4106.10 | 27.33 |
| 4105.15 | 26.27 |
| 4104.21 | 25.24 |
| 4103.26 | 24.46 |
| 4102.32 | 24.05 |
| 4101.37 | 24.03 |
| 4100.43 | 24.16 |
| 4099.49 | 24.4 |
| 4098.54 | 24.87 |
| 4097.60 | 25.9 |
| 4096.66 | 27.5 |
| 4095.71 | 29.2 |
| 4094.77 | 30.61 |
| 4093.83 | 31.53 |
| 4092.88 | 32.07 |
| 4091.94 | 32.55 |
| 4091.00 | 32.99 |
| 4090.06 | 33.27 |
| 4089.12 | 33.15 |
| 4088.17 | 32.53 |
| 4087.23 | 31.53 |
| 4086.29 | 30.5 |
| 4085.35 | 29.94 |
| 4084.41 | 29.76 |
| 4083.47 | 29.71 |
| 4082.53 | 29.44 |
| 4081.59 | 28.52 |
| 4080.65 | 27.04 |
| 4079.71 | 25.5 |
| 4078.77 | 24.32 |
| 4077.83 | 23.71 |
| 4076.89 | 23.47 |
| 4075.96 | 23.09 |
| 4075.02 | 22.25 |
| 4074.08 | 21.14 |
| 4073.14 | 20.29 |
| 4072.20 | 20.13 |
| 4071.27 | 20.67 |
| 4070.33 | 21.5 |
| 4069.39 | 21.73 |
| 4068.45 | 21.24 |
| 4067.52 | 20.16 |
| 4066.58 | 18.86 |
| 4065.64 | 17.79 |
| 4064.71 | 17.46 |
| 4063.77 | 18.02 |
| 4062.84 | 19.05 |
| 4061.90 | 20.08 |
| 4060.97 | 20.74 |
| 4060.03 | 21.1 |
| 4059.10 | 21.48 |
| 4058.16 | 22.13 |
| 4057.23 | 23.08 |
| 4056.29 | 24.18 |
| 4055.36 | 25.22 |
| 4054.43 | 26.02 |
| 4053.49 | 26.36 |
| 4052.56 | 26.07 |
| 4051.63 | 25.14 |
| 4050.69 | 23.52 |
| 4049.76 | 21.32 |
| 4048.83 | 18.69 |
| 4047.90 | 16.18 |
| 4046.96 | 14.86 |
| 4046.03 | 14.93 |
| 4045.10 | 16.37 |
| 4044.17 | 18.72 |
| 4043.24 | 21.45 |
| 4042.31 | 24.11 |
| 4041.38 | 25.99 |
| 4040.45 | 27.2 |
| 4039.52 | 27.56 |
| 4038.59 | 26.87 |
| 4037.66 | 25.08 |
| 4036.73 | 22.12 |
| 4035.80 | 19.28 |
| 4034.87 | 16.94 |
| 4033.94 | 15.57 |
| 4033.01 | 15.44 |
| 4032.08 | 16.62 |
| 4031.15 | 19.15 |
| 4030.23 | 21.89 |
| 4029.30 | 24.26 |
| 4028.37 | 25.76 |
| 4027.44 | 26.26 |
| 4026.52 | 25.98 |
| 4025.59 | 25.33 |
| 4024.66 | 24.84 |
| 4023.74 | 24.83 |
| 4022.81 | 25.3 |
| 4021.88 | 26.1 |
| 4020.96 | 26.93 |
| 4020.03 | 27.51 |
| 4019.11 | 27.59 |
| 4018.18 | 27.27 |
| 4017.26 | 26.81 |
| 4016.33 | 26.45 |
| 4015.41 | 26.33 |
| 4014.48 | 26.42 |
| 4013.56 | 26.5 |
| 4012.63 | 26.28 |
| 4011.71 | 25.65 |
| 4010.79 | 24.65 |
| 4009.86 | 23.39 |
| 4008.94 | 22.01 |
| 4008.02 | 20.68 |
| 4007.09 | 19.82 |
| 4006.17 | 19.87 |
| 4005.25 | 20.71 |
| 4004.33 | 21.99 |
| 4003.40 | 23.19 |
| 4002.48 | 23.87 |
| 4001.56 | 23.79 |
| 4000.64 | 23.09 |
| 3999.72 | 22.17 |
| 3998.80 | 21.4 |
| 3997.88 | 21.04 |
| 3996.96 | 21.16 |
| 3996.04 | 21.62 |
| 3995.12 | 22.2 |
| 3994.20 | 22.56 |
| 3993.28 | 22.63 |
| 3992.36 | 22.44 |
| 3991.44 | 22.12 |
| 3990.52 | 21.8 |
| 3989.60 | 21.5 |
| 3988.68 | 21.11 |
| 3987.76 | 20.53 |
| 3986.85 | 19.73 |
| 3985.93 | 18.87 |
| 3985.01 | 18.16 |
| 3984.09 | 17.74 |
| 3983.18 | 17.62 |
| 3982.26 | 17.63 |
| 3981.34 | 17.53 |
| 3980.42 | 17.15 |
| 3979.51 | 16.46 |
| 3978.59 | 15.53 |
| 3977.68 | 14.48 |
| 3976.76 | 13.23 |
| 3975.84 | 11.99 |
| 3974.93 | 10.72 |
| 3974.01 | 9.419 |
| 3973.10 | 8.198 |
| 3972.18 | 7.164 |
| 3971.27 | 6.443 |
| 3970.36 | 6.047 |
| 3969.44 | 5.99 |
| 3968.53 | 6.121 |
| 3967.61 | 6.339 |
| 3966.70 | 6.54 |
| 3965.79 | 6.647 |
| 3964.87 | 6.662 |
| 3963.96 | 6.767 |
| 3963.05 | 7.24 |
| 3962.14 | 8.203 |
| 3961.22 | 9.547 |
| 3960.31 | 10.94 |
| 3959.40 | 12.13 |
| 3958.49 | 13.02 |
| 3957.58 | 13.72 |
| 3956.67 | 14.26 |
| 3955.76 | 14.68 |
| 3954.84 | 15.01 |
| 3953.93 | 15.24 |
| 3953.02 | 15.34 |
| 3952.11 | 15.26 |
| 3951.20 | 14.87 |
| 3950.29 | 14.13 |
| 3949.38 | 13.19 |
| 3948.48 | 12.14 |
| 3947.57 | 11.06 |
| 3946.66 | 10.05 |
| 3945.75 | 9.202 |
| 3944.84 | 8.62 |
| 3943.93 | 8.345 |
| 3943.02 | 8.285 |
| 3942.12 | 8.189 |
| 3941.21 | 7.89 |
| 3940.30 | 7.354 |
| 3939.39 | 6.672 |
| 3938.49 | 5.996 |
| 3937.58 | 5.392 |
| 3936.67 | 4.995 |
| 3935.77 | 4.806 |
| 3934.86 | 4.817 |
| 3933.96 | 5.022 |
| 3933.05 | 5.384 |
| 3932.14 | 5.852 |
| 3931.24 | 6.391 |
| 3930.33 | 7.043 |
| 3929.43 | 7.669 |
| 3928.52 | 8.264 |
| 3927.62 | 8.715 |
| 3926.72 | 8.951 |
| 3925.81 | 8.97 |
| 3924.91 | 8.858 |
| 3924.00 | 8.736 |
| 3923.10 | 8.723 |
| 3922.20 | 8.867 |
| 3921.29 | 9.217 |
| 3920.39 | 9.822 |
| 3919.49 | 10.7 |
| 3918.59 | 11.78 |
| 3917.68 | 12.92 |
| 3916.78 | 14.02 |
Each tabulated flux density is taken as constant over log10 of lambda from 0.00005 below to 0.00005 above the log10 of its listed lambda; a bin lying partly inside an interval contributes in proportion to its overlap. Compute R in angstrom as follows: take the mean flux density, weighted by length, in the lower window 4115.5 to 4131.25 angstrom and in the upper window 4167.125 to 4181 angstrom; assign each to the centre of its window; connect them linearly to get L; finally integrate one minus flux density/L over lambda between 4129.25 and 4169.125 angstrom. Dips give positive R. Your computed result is 1.7 angstrom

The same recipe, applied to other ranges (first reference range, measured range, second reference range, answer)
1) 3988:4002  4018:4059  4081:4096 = 5.2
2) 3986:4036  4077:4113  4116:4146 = -3.5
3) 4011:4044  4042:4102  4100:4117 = 3.6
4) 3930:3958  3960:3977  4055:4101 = 6.1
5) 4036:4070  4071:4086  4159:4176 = -1.4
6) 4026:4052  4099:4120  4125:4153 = -2.3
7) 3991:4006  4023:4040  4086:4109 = 1.3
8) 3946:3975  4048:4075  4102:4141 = -0.5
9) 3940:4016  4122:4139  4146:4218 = -2.2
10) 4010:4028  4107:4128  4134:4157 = -3.1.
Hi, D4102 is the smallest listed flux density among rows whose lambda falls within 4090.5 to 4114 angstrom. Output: 24.03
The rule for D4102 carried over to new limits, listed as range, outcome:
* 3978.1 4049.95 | 14.86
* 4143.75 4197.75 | 19.67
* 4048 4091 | 17.46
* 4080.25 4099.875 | 24.4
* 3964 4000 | 5.99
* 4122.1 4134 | 22.68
